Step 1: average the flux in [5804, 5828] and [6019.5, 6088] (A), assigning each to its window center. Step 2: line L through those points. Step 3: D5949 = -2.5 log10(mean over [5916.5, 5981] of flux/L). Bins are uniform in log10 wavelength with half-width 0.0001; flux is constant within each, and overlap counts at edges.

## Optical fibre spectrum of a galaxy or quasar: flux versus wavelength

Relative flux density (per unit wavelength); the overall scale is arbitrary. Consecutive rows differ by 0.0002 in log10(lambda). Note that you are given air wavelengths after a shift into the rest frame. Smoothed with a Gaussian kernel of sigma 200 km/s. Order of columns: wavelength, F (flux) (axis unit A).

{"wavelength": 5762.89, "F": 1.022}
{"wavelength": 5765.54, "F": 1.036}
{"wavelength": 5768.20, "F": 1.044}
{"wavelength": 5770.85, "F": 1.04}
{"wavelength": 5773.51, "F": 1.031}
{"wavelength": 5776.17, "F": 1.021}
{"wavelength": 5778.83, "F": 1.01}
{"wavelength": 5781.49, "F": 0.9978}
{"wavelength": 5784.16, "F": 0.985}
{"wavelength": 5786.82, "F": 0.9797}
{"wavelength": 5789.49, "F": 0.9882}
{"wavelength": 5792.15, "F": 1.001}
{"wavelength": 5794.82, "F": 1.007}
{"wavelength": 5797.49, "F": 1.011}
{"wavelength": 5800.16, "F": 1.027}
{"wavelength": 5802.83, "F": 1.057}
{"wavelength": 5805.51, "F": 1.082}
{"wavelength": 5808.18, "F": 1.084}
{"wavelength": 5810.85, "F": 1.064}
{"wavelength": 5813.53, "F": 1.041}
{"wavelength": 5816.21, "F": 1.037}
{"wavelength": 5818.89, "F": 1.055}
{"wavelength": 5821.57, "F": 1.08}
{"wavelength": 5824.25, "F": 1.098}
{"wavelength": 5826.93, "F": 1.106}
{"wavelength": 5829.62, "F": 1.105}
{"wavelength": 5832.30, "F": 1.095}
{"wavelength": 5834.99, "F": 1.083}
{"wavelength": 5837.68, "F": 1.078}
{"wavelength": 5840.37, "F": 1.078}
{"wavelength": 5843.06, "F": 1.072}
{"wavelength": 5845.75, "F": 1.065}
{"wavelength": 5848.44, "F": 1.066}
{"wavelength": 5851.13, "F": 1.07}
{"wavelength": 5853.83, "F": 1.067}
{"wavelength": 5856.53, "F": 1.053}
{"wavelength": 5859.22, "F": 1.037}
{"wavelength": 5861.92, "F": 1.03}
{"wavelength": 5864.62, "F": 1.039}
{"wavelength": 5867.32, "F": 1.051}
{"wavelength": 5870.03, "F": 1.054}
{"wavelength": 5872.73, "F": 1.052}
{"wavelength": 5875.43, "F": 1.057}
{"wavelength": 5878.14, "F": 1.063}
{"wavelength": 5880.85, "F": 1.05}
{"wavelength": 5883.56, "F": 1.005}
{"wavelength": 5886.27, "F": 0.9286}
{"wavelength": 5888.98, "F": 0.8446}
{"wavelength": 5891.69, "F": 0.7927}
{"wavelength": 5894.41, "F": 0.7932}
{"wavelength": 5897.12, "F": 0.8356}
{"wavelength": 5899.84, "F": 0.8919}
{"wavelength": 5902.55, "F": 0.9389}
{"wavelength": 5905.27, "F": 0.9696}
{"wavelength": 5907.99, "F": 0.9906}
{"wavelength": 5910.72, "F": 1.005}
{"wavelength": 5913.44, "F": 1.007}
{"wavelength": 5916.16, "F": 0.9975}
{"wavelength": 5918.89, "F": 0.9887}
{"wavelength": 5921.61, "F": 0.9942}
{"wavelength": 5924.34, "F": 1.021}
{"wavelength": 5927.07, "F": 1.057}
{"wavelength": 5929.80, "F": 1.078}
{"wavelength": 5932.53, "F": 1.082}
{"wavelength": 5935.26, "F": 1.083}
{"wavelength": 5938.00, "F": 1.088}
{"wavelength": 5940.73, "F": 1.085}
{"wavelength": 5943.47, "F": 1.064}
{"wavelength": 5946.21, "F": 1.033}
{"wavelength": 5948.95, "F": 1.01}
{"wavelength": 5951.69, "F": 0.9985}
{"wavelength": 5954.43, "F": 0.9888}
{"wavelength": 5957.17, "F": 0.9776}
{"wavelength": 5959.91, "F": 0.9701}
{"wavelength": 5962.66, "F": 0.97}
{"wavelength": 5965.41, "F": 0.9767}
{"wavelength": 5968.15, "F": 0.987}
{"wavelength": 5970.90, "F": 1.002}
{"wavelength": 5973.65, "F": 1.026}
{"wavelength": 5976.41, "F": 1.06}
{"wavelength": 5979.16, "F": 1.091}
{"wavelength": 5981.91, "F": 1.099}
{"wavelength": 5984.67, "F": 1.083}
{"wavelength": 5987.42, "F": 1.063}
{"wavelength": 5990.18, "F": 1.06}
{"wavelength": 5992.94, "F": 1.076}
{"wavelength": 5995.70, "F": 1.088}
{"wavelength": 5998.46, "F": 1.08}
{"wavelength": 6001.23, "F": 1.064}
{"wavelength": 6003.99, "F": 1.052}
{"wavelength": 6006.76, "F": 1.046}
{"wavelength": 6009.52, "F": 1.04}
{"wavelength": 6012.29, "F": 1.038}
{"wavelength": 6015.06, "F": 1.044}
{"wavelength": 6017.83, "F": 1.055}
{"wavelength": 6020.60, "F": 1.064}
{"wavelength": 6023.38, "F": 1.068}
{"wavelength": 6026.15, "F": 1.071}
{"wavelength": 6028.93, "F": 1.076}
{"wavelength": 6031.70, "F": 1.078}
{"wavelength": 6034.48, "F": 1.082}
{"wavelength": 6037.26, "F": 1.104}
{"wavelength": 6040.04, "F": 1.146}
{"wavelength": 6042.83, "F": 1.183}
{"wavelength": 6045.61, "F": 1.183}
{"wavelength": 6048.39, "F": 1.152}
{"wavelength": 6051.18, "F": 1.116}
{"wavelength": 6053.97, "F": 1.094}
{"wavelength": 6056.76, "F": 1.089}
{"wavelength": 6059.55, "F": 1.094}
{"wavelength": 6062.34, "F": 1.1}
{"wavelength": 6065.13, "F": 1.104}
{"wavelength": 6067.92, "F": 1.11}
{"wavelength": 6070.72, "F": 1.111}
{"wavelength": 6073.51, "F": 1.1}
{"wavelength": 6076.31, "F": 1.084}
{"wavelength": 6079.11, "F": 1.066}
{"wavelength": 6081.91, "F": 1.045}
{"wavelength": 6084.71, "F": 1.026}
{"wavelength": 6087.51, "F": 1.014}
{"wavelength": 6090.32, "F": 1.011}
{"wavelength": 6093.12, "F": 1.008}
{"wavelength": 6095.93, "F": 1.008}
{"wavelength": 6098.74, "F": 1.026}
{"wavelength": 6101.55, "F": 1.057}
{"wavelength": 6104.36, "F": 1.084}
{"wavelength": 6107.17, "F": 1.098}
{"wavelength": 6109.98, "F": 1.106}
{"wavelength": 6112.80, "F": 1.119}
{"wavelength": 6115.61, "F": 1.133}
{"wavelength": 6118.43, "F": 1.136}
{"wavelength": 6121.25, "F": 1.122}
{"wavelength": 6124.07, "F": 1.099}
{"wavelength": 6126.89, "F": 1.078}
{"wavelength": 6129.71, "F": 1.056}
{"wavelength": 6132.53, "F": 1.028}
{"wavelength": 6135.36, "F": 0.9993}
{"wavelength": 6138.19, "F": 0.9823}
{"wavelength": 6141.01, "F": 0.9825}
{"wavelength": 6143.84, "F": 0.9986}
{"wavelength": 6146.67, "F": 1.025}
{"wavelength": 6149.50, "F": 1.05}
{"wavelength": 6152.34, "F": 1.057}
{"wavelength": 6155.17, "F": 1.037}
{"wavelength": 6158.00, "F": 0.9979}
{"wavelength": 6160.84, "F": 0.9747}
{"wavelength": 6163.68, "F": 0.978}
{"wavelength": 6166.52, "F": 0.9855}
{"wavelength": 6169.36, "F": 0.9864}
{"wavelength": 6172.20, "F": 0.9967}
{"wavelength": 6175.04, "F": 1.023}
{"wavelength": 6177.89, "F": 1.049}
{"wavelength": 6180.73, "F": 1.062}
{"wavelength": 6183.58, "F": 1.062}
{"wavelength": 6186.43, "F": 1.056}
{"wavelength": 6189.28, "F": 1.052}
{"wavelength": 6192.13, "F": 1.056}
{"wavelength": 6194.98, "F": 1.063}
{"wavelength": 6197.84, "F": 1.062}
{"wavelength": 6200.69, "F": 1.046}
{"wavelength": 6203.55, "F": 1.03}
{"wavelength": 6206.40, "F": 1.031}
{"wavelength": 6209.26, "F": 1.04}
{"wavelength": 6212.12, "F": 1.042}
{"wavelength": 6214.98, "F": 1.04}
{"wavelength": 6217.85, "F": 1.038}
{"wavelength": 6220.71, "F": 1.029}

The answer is 0.06 mag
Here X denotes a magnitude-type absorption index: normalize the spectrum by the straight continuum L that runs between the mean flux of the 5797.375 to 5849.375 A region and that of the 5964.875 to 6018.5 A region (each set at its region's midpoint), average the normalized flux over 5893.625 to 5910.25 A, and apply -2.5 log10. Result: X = 0.16 mag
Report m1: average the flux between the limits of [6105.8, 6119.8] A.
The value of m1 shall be 1.12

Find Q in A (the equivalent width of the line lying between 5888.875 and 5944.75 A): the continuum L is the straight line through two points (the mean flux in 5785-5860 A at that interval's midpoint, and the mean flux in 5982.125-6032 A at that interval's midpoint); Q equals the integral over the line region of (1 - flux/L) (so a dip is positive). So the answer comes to 4.0 A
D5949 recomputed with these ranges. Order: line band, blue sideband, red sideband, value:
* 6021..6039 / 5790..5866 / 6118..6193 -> -0.038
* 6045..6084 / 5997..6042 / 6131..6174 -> -0.052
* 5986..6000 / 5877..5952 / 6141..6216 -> -0.076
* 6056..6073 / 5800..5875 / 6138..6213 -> -0.063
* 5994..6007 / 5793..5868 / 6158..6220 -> -0.021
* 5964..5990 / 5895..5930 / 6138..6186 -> -0.062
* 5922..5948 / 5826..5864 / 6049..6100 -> 0.008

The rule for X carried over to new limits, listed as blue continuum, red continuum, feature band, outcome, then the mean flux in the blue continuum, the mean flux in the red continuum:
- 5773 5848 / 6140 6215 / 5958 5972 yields 0.06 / 1.05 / 1.03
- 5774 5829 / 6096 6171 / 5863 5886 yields 0.00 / 1.04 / 1.05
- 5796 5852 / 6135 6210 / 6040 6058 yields -0.10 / 1.07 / 1.03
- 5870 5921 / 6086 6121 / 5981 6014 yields -0.05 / 0.959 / 1.07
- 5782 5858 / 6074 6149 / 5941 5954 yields 0.03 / 1.05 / 1.05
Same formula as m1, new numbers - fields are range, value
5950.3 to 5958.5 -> 0.989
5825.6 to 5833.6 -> 1.1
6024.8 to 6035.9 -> 1.08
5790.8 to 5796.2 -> 1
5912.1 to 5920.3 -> 0.998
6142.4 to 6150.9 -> 1.02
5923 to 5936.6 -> 1.06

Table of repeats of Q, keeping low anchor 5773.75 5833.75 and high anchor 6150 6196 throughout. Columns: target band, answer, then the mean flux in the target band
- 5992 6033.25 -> -1.15 A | 1.06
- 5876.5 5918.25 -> 3.86 A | 0.942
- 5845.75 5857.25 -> -0.27 A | 1.06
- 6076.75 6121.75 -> -1.54 A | 1.07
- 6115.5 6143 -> -0.74 A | 1.06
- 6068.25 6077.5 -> -0.61 A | 1.1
